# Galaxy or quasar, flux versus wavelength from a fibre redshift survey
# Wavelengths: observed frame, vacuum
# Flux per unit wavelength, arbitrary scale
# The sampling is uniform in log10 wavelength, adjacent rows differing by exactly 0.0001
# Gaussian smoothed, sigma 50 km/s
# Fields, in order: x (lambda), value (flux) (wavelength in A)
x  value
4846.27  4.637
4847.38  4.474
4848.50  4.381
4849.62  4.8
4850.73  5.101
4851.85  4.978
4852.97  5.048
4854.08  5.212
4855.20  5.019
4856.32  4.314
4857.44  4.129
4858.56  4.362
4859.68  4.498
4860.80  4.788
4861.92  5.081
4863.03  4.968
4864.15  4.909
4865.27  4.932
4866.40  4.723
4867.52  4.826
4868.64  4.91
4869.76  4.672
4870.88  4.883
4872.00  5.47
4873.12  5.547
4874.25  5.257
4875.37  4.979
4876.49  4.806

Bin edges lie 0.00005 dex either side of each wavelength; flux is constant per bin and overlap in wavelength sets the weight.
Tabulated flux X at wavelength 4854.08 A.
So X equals 5.212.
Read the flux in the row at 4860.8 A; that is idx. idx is 4.788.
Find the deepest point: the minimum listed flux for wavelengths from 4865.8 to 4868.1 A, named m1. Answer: 4.723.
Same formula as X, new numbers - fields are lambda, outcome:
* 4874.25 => 5.257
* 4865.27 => 4.932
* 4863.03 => 4.968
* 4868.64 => 4.91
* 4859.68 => 4.498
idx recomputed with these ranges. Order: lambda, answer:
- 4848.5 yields 4.381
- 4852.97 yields 5.048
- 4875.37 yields 4.979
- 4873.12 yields 5.547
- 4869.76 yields 4.672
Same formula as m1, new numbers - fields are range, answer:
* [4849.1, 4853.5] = 4.8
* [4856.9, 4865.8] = 4.129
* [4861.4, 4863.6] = 4.968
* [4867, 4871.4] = 4.672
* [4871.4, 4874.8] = 5.257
